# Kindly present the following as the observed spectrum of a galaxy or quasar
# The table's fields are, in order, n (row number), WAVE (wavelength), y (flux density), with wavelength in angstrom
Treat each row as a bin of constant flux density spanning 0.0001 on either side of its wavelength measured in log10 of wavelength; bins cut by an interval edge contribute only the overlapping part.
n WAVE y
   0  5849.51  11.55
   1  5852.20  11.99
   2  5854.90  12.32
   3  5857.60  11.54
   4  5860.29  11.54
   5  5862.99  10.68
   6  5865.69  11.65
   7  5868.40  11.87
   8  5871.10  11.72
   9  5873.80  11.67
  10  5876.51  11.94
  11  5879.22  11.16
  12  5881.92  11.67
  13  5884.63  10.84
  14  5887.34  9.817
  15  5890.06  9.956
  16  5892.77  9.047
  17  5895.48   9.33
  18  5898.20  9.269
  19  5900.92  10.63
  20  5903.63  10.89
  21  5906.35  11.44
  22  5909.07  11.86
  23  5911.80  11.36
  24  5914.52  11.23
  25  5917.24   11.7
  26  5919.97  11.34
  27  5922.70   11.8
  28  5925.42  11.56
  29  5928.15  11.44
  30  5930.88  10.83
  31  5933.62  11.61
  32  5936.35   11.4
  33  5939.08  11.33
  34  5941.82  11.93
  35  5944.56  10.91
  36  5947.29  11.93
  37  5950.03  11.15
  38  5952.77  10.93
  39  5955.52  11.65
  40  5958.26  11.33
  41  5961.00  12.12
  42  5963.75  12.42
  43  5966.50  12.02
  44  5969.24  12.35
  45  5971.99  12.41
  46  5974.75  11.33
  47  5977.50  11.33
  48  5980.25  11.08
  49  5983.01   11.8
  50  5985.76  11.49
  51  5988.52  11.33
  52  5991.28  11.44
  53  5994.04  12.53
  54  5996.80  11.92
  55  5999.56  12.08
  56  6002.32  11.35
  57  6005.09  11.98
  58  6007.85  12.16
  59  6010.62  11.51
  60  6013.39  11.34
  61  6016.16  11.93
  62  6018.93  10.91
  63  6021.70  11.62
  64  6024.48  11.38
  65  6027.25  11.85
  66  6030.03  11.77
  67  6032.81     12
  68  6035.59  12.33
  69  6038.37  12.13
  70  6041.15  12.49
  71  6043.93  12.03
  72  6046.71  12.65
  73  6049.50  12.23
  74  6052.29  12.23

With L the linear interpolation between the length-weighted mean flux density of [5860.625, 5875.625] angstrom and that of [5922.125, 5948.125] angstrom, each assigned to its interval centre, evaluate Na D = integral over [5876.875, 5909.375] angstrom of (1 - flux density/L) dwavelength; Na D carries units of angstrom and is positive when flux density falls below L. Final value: 2.86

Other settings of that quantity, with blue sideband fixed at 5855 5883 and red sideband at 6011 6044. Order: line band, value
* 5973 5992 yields 0.5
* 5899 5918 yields 0.7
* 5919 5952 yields 0.7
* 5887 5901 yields 2.5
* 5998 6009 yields -0.1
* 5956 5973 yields -0.5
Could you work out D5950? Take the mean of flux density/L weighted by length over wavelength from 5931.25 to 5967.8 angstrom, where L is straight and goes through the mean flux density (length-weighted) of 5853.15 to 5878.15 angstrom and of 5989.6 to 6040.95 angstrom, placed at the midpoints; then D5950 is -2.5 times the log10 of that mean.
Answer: 0.016 mag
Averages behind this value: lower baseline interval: 11.7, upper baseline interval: 11.8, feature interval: 11.6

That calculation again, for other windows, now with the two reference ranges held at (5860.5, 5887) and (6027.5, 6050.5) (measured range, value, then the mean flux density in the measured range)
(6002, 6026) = 0.04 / 11.6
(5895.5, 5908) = 0.11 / 10.5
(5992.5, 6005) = 0.00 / 12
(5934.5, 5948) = 0.02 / 11.5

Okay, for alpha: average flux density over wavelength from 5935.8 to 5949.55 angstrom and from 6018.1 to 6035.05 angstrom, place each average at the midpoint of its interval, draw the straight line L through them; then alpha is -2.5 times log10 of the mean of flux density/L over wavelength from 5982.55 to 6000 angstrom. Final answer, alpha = -0.02 mag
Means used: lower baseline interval 11.5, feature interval 11.8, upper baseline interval 11.6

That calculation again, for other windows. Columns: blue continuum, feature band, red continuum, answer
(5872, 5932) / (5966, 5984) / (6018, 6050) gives -0.02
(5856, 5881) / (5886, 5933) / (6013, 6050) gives 0.08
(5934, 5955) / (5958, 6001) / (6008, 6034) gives -0.03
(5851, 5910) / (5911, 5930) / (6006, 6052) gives -0.02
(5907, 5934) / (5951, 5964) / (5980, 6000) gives 0.00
